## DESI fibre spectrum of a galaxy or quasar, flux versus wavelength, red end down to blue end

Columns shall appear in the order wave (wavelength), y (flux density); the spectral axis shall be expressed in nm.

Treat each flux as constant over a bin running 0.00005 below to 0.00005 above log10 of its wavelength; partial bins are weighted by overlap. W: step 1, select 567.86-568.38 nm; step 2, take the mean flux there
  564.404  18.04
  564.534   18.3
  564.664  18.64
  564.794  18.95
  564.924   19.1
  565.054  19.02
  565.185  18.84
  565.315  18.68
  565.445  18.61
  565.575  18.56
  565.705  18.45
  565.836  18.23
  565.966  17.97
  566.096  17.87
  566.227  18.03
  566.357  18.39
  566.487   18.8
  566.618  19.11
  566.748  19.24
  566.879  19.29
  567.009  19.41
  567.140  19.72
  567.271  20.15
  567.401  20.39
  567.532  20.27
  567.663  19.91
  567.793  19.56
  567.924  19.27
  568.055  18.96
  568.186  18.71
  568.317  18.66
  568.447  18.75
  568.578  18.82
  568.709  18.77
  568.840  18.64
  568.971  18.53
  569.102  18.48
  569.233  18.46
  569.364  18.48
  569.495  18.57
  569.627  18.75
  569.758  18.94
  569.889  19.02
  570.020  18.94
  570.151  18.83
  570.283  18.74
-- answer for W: 18.9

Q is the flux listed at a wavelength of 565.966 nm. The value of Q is 17.97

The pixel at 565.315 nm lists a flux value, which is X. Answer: 18.68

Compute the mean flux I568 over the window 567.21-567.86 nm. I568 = 20.1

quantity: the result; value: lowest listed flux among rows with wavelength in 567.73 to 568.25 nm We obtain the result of 18.71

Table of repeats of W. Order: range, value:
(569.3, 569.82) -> 18.7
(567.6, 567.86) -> 19.8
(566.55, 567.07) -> 19.3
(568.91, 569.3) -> 18.5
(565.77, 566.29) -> 18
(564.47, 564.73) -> 18.5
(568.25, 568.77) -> 18.8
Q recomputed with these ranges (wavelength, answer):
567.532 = 20.27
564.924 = 19.1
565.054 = 19.02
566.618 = 19.11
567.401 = 20.39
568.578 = 18.82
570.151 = 18.83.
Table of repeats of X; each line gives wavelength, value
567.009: 19.41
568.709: 18.77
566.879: 19.29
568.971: 18.53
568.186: 18.71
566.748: 19.24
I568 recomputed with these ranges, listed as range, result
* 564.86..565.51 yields 18.8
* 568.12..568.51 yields 18.7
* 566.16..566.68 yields 18.6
